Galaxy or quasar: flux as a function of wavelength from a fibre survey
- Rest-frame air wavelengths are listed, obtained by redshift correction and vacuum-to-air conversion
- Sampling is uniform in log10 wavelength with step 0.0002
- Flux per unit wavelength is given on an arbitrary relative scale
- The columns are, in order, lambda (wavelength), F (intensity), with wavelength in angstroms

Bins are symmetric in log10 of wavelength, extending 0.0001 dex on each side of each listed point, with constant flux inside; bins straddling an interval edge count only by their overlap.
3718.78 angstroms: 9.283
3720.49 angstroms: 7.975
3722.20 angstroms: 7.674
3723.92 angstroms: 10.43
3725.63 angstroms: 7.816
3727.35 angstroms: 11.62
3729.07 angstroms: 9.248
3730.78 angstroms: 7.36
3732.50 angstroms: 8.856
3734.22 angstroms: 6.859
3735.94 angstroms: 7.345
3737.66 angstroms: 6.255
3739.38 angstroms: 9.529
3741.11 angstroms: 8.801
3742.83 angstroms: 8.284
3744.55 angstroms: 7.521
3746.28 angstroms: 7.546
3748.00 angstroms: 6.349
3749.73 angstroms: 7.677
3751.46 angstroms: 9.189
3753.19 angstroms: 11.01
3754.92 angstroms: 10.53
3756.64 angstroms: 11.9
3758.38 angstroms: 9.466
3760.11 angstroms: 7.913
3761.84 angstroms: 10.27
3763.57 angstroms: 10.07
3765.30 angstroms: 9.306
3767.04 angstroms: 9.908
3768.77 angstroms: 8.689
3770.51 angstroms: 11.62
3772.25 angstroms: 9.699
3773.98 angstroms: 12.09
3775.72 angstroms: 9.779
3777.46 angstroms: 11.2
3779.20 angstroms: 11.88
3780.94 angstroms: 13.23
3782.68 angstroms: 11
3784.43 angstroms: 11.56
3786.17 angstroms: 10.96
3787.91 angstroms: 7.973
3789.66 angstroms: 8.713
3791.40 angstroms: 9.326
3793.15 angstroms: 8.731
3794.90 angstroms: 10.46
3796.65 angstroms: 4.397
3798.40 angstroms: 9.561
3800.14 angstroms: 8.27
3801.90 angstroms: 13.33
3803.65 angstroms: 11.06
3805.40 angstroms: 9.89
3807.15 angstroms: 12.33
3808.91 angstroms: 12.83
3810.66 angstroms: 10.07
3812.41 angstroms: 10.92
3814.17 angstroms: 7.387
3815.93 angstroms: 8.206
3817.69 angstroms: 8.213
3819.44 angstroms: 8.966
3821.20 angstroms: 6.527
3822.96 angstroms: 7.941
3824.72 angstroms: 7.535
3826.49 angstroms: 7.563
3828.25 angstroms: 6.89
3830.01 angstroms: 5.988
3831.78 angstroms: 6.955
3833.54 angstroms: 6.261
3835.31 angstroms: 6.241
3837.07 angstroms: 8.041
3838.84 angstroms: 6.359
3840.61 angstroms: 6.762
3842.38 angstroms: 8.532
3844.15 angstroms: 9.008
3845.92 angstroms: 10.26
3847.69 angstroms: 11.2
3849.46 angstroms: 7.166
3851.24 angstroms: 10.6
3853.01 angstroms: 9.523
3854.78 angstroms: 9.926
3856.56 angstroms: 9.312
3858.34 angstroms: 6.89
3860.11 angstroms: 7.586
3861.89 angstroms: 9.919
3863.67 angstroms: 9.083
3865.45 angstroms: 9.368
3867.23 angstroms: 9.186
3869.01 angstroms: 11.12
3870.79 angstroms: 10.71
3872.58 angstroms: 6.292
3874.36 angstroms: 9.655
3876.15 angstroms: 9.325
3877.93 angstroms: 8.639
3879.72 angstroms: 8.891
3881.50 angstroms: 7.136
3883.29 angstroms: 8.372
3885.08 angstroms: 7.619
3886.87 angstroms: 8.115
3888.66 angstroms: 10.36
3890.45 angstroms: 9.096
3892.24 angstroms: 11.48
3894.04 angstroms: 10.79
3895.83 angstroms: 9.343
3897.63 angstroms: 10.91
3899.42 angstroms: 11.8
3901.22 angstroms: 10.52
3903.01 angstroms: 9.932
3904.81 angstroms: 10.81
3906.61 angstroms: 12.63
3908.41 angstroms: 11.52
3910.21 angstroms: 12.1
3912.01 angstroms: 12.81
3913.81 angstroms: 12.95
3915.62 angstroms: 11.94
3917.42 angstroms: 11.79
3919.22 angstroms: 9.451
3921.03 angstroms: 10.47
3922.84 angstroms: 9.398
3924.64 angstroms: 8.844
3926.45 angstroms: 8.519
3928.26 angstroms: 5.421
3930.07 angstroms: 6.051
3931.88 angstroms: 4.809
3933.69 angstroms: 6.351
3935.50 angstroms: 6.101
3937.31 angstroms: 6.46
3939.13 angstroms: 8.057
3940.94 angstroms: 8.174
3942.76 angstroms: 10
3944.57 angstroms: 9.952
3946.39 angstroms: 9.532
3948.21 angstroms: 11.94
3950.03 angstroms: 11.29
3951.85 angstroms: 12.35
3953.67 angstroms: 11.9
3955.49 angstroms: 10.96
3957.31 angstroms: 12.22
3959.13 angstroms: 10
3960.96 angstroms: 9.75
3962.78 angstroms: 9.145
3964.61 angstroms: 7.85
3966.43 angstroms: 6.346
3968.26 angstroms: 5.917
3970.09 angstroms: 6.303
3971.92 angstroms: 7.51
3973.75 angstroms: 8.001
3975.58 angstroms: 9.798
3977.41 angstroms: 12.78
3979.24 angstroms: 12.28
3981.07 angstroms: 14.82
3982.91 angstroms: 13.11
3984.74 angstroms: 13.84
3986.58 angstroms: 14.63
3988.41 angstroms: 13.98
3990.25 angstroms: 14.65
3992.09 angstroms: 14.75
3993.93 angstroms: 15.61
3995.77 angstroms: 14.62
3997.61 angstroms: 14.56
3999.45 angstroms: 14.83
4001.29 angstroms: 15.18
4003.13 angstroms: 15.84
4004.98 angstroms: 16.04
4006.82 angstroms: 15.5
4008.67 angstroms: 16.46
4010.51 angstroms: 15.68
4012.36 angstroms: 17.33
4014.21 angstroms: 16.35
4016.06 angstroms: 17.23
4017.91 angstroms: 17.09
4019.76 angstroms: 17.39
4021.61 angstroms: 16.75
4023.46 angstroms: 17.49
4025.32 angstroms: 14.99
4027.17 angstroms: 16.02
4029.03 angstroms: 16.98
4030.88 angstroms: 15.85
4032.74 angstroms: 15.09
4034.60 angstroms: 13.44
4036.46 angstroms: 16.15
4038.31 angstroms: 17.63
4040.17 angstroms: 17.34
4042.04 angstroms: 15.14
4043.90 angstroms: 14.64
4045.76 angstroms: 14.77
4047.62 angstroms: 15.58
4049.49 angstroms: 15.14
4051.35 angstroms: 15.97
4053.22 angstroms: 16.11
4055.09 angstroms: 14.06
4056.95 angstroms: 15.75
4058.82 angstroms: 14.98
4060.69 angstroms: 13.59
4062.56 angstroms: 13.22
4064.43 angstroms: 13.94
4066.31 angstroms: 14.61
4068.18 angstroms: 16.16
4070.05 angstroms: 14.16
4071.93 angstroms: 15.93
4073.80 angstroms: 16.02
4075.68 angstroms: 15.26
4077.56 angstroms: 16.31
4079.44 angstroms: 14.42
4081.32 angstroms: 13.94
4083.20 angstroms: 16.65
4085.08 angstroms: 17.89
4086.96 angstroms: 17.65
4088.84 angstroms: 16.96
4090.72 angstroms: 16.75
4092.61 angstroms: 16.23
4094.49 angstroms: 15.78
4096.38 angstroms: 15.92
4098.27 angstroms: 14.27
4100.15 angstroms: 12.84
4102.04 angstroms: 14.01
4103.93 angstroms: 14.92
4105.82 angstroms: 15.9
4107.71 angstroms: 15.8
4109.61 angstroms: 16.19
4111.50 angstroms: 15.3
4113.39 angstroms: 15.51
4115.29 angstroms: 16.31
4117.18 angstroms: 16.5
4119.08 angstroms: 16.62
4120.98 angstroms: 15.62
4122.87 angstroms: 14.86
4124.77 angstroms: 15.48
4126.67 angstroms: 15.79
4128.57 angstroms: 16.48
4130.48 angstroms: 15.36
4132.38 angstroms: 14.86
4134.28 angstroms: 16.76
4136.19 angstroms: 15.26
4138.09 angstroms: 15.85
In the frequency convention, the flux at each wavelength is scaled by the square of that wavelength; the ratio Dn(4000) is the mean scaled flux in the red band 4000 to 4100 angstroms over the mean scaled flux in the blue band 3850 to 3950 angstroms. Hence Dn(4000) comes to 1.8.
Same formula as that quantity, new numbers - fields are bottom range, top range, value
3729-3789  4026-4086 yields 1.89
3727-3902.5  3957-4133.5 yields 1.81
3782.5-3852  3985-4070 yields 1.96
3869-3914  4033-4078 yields 1.64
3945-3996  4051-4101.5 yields 1.44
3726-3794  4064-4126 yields 1.96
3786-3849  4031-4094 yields 2.03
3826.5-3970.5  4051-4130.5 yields 1.86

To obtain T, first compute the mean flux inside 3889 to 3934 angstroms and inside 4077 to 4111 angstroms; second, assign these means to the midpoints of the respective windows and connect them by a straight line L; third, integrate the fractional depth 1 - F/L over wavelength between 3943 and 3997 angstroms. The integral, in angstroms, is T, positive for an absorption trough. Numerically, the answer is 2.91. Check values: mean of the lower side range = 10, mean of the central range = 11.2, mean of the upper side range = 15.7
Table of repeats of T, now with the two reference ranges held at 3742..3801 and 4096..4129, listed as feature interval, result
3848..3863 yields 2.8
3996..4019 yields -3.9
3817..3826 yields 2.3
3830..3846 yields 5.0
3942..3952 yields 1.5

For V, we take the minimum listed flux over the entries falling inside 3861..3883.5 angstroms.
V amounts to 6.292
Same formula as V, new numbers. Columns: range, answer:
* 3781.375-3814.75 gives 4.397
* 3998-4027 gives 14.83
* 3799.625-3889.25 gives 5.988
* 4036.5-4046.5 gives 14.64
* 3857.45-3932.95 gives 4.809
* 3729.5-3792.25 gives 6.255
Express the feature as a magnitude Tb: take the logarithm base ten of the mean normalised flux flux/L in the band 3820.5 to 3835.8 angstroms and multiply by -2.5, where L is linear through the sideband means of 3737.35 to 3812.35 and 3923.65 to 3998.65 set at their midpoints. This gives 0.397 mag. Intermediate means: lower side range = 9.81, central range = 6.9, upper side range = 10.2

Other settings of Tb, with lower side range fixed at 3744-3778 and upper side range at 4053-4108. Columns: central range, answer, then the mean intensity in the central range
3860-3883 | 0.27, 9.02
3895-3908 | 0.12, 10.9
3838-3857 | 0.24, 8.97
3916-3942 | 0.50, 7.94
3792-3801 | 0.22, 8.32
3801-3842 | 0.24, 8.53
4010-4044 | -0.14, 16.3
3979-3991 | -0.03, 14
